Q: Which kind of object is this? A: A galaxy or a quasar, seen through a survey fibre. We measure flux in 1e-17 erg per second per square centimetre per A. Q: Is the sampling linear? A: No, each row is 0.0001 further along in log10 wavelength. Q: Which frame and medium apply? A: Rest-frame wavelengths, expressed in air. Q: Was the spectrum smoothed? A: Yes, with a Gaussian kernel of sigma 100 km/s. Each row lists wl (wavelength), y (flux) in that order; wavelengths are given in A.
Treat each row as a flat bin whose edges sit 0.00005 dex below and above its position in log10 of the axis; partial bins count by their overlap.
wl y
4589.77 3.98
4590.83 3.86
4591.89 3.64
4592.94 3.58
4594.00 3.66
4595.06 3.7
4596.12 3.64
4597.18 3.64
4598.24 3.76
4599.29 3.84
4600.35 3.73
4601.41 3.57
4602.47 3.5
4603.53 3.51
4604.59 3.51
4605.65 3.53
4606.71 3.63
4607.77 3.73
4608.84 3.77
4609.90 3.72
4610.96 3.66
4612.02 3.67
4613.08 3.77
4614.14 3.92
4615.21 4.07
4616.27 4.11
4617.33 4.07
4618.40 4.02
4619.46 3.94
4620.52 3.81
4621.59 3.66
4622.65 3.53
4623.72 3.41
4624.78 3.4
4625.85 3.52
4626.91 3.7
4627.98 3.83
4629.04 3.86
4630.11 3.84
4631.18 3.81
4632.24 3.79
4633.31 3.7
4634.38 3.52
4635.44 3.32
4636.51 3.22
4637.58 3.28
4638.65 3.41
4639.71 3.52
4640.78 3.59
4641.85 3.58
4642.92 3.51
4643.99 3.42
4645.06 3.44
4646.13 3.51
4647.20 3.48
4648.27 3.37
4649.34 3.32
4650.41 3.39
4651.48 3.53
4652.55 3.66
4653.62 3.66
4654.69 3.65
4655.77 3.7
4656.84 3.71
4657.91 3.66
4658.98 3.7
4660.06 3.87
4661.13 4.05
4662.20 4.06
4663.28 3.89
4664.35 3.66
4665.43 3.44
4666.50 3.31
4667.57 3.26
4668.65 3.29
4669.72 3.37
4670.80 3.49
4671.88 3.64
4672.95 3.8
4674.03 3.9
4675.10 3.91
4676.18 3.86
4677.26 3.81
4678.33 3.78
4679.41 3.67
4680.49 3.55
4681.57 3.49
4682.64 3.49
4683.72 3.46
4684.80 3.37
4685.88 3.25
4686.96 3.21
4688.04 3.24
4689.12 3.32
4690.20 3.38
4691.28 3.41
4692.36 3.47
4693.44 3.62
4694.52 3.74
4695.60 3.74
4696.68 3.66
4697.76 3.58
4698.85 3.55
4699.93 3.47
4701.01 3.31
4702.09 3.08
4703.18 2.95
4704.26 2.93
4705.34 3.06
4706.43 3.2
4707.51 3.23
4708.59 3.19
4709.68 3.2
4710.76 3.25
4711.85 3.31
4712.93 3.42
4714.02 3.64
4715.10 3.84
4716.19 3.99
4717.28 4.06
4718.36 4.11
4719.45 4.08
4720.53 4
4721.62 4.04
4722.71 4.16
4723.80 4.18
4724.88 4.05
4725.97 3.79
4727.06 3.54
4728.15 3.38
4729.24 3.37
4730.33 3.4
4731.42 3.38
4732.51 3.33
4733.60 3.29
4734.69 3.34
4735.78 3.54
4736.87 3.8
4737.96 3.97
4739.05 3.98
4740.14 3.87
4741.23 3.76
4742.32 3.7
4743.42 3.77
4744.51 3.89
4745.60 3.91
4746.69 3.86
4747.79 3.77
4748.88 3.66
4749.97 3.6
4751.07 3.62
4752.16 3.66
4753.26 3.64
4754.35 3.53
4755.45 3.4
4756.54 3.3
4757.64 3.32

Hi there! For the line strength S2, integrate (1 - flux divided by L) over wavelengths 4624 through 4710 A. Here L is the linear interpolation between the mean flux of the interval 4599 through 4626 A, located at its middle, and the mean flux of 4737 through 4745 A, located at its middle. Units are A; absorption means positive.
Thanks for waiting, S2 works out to 5.7 A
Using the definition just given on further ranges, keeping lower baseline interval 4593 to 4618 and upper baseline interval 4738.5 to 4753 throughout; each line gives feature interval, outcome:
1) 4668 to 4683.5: 0.44 A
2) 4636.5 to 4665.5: 1.15 A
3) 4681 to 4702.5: 1.76 A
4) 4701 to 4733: 1.76 A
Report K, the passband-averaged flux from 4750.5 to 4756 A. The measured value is 3.57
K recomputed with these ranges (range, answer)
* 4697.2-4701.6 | 3.47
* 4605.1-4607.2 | 3.58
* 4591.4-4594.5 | 3.63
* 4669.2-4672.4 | 3.49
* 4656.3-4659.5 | 3.7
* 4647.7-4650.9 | 3.36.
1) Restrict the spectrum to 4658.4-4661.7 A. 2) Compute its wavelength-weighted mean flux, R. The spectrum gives 3.87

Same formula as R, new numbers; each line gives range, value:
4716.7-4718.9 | 4.09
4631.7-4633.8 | 3.75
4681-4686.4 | 3.41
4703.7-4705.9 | 3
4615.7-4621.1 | 3.99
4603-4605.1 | 3.51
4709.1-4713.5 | 3.29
